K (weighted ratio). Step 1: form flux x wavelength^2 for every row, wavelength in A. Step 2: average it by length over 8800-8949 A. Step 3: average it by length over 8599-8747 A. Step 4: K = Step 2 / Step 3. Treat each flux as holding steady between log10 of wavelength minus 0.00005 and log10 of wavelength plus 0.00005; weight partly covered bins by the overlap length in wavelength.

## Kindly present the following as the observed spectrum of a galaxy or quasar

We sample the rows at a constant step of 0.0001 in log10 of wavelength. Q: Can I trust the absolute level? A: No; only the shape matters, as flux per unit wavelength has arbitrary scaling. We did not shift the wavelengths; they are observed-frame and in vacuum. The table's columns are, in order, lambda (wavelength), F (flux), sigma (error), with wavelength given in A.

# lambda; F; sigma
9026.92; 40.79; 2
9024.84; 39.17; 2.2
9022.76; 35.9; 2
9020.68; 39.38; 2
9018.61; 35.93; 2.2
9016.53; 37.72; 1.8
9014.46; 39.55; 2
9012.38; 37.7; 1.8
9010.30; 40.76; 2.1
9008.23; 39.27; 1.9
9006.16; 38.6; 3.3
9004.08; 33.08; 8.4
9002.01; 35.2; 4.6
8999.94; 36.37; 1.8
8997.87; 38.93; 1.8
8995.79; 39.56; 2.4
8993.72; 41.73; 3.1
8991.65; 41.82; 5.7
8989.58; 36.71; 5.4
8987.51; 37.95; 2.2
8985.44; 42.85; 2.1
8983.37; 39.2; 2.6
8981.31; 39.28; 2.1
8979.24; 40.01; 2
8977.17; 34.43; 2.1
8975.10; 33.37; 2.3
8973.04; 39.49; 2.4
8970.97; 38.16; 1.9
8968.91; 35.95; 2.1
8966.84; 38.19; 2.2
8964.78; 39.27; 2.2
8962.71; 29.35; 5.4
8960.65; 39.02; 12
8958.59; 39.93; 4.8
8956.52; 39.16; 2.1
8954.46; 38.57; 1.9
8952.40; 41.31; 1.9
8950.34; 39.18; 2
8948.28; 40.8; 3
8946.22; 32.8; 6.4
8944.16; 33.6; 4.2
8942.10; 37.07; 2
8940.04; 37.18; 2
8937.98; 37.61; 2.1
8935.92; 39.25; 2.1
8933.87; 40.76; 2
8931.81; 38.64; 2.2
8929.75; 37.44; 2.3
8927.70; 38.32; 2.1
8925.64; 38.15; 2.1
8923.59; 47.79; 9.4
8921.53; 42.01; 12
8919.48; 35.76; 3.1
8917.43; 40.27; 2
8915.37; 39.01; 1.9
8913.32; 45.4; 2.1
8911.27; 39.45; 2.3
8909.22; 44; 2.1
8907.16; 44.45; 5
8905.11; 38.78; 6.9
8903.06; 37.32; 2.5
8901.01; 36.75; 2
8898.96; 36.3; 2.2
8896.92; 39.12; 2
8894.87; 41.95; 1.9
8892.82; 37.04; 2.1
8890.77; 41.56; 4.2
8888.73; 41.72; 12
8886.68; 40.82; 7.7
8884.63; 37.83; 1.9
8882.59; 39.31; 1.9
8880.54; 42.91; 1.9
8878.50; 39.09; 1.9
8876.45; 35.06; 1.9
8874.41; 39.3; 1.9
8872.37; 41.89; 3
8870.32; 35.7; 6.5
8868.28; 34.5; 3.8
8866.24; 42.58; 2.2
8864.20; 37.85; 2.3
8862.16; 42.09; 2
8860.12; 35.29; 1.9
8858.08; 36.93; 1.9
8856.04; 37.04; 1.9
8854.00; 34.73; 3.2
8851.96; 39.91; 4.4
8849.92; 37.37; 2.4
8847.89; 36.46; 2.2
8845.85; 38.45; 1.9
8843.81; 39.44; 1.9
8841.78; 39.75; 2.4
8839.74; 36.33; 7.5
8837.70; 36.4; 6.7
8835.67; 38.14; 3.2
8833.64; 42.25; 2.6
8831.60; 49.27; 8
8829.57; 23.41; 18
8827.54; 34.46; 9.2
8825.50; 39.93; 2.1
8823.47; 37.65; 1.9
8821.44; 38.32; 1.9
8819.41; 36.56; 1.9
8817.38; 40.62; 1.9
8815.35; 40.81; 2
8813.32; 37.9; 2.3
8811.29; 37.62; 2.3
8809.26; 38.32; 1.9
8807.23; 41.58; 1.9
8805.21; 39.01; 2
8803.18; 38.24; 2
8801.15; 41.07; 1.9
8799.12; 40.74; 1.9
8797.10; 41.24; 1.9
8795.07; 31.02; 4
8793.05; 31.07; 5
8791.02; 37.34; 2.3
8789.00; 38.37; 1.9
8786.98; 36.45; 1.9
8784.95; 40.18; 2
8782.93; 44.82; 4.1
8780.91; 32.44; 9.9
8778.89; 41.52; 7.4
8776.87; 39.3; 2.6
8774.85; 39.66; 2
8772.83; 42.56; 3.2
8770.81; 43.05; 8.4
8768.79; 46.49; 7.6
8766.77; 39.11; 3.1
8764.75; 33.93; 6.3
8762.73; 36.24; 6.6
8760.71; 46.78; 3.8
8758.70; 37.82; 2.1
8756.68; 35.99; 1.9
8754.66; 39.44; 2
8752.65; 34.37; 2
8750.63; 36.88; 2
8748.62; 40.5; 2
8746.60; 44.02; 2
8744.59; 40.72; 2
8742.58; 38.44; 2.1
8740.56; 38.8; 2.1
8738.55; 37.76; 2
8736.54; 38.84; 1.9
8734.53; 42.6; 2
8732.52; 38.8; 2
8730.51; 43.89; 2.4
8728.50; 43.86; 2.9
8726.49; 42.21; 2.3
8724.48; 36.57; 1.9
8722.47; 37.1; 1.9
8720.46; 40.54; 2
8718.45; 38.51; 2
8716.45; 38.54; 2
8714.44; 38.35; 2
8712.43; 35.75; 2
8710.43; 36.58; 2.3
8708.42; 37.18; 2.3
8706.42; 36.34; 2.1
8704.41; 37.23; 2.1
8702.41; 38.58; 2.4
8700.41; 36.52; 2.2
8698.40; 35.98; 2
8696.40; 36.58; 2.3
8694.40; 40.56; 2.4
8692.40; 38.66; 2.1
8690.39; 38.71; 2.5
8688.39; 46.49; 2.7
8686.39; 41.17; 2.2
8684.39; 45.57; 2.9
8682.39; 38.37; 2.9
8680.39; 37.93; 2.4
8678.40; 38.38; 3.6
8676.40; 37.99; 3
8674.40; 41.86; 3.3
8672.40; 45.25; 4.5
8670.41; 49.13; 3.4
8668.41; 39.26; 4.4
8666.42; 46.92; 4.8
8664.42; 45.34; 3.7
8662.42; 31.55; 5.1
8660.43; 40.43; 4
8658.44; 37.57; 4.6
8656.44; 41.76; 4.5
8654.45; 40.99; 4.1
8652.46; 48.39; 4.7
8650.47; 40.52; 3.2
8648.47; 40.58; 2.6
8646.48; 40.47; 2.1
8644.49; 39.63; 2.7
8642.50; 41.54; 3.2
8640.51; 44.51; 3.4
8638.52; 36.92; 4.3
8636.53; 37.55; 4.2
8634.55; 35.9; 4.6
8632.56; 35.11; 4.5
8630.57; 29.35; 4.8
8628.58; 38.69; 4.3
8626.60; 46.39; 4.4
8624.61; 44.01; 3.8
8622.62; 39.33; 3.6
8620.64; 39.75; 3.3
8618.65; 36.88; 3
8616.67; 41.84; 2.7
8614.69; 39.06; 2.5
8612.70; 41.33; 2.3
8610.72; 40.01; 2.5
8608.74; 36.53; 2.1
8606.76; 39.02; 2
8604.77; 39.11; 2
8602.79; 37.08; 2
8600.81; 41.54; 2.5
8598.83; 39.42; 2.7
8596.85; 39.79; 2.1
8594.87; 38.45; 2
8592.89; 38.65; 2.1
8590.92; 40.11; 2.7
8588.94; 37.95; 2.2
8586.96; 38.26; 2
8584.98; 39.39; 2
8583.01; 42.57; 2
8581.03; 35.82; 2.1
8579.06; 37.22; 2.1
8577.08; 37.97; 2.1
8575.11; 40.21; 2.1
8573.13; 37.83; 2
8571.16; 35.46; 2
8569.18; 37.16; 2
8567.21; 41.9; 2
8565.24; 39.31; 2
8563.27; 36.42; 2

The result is 1.0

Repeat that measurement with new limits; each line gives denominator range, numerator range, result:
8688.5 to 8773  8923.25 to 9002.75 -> 1.03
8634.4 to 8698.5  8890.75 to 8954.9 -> 1.02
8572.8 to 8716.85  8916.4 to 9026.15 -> 1.04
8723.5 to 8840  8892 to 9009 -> 1.03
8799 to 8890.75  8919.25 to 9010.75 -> 1.02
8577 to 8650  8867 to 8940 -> 1.08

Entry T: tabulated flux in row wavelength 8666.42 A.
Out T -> 46.92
